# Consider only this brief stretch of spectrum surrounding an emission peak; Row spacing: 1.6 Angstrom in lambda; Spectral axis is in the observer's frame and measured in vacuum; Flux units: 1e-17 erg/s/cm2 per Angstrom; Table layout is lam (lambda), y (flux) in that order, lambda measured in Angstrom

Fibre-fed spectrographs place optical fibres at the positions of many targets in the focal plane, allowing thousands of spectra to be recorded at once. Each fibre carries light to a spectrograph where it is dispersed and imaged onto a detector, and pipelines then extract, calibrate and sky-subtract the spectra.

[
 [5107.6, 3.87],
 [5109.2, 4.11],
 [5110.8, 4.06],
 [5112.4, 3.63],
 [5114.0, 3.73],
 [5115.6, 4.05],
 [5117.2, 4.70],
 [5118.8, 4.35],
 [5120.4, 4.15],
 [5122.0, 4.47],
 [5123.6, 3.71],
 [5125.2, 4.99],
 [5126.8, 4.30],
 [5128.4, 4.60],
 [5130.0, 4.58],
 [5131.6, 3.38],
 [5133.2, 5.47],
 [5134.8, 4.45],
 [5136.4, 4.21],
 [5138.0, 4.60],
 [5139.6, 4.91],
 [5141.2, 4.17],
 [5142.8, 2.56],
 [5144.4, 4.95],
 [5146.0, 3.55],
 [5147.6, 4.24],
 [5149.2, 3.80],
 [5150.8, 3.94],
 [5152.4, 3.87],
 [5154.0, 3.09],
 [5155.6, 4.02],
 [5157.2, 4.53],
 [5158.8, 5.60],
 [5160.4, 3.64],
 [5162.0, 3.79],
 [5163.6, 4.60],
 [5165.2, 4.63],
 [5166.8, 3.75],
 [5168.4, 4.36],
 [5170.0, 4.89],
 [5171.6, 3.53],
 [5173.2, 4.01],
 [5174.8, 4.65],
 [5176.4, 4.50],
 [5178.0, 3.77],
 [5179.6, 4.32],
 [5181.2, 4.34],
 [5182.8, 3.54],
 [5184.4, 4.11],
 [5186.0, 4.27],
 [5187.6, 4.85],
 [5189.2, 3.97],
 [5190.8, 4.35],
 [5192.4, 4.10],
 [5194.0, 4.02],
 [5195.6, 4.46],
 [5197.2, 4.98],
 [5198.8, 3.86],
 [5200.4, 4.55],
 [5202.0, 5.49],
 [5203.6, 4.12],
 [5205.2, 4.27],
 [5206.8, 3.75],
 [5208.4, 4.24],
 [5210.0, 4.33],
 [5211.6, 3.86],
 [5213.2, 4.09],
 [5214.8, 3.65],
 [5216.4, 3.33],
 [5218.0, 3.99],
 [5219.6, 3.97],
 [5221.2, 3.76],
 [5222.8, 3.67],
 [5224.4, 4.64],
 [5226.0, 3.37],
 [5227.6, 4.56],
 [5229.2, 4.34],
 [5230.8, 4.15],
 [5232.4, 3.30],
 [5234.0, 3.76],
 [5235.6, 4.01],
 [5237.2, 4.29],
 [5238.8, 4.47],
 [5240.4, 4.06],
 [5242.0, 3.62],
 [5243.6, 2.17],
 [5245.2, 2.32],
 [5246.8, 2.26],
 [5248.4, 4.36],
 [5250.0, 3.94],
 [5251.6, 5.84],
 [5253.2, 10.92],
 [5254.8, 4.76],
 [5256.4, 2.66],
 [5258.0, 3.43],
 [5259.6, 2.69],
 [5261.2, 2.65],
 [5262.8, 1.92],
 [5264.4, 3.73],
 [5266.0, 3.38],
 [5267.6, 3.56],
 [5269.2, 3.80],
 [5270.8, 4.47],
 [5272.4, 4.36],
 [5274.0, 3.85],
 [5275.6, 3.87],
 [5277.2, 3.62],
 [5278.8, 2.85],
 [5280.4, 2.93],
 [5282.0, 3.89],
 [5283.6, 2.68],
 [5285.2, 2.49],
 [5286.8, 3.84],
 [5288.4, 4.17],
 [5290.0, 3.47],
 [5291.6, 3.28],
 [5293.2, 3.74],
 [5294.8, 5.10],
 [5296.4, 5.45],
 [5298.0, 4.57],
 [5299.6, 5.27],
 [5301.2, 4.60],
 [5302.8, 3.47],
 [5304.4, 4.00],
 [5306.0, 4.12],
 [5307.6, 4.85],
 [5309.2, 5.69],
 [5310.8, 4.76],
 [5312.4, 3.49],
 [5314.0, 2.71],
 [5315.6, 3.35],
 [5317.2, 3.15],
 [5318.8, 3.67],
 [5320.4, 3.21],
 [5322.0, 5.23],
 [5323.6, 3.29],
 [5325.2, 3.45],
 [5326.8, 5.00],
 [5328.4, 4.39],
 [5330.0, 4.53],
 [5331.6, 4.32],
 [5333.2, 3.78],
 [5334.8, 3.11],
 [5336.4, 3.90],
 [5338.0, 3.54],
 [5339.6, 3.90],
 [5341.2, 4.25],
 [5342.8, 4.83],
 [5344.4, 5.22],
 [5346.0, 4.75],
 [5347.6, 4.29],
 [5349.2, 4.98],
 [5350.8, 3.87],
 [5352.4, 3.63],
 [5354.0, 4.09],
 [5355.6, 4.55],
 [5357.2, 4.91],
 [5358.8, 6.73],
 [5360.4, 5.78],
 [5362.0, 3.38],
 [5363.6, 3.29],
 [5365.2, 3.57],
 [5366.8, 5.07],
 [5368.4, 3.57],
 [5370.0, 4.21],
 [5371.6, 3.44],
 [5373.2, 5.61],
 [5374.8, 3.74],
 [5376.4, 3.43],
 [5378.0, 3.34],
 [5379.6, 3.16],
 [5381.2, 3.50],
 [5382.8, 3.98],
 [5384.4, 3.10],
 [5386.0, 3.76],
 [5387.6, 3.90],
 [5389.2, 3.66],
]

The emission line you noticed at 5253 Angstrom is H-beta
